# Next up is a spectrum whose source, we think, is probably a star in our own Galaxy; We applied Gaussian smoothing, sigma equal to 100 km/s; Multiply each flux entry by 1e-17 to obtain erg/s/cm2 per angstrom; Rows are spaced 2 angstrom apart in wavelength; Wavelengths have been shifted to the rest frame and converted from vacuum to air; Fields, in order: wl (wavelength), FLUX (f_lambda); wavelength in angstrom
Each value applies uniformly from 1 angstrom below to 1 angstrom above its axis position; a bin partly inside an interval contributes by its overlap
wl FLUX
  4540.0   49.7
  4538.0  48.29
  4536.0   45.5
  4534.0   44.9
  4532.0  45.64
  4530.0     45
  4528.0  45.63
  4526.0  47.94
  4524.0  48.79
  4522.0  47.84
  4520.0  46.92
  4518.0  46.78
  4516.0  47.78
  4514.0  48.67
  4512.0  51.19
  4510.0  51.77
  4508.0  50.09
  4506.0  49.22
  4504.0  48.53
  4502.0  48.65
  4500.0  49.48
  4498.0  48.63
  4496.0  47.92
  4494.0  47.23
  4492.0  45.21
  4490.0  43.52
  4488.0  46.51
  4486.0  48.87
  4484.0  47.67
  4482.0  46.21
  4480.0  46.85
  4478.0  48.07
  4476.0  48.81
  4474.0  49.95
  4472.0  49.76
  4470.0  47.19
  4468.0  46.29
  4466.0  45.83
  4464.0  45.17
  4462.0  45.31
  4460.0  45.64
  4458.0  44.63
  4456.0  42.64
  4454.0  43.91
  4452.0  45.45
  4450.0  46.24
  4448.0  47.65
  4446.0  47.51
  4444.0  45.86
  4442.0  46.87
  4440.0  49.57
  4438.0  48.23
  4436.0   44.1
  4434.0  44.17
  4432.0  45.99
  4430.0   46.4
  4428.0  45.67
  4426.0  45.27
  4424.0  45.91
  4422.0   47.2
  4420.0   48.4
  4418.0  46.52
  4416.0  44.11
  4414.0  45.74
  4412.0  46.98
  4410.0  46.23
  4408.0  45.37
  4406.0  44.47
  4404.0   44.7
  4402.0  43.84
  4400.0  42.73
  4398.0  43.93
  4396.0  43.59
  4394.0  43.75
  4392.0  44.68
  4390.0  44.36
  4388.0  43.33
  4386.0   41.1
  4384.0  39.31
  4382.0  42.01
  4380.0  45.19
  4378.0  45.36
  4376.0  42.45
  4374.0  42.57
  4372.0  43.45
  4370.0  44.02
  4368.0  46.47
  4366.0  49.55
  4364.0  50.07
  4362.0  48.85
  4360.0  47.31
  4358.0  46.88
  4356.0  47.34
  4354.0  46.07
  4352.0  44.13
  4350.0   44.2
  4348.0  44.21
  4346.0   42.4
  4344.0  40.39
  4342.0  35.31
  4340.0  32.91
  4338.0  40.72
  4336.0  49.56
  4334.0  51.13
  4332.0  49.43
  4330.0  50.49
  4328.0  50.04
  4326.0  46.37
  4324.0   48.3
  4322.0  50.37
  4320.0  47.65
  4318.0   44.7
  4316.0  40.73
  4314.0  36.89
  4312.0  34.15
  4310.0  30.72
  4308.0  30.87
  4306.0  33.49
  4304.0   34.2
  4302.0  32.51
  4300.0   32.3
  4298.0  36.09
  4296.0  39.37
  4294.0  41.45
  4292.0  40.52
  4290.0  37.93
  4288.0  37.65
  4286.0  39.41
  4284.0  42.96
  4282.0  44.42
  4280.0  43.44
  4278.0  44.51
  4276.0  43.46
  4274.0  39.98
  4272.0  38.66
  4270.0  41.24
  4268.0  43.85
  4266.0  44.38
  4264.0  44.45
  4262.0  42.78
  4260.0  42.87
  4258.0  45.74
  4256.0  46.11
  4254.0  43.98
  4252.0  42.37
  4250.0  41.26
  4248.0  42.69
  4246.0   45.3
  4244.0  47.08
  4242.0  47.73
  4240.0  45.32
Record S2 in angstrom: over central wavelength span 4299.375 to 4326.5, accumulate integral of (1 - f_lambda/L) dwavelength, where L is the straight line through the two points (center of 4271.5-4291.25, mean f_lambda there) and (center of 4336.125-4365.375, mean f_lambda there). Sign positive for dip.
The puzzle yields 2.4 angstrom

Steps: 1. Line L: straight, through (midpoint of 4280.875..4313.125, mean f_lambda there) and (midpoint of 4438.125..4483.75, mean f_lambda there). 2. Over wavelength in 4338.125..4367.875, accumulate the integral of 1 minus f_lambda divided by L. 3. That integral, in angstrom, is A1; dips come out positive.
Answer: -3.0 angstrom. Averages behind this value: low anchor 36.8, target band 44.2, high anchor 46.7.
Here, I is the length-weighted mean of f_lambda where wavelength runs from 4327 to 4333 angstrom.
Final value 50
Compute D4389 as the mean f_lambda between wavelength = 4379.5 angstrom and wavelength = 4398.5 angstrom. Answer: 43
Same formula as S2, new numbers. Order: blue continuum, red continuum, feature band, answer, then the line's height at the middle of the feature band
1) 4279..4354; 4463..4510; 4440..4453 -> -0.18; 46.2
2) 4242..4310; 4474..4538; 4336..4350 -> 0.78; 42.8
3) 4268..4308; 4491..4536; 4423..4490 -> -1.22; 45.6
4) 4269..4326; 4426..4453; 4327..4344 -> -1.32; 41.5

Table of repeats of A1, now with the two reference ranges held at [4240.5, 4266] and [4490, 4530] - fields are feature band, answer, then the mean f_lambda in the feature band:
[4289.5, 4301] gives 1.8 angstrom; 37.9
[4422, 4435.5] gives 0.4 angstrom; 45.6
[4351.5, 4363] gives -0.2 angstrom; 46.9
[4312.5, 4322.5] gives 0.5 angstrom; 43.3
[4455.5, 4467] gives 0.6 angstrom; 45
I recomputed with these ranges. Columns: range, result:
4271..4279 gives 41.7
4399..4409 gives 44.2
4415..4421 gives 46.3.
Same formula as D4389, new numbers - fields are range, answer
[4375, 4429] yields 44.5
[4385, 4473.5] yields 45.5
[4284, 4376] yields 42.3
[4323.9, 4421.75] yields 44.9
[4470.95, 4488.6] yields 48.1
